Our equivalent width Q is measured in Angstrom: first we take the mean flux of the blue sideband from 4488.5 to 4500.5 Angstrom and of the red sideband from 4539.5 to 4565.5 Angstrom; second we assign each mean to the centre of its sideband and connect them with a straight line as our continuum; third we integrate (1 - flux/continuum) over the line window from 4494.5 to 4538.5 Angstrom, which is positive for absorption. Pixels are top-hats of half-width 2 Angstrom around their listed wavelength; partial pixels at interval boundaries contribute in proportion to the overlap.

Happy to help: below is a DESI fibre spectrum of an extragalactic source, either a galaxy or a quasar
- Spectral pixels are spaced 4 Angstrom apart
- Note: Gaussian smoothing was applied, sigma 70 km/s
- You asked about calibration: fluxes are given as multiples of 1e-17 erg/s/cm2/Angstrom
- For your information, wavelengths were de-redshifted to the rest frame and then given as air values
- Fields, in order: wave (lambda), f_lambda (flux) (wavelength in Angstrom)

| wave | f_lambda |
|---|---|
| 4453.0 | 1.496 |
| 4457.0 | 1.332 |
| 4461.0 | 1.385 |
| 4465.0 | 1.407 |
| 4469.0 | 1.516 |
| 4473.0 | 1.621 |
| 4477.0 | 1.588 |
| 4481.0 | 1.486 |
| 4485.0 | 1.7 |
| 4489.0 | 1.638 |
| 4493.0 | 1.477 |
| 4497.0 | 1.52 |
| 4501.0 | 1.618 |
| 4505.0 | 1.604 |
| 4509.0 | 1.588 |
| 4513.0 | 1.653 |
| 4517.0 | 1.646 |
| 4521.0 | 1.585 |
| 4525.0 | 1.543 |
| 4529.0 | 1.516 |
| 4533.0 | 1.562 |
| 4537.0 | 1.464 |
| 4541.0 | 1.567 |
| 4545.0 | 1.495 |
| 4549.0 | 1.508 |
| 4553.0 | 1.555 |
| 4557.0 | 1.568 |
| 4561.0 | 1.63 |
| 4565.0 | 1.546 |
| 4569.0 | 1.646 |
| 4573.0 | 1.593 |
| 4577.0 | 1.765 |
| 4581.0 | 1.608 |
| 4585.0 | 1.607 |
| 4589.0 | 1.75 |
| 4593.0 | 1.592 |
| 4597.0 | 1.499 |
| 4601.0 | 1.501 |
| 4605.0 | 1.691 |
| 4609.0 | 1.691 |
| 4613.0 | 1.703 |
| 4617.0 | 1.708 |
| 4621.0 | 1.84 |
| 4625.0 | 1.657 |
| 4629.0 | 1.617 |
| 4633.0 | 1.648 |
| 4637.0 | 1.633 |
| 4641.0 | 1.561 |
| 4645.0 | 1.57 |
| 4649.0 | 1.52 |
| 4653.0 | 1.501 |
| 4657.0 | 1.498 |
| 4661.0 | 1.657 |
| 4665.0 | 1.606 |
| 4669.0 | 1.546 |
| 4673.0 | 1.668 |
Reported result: -0.8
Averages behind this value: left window 1.54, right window 1.55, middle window 1.57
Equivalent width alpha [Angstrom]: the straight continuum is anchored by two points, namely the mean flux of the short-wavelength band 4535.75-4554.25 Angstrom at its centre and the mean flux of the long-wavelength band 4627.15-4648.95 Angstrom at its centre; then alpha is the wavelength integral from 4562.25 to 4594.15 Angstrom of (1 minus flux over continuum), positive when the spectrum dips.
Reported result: -1.91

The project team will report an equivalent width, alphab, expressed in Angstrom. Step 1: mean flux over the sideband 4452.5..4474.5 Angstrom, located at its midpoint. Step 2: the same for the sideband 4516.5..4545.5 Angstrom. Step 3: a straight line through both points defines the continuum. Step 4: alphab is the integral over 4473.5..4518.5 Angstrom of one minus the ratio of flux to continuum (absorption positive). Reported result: -2.9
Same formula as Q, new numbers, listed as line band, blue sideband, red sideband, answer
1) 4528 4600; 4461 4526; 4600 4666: 0.7 Angstrom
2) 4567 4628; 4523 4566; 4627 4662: -3.8 Angstrom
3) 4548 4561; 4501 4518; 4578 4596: 0.6 Angstrom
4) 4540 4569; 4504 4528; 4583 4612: 0.9 Angstrom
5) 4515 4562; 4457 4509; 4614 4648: 0.9 Angstrom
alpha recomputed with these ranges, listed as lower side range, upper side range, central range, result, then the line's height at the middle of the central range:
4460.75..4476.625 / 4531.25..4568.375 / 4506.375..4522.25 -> -0.9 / 1.53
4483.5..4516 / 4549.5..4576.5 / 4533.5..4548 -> 0.7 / 1.6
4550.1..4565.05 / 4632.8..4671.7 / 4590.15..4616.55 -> -0.8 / 1.57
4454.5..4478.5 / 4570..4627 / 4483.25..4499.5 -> -0.8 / 1.51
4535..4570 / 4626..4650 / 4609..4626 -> -1.5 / 1.59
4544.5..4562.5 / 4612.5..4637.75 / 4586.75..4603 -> 0.4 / 1.63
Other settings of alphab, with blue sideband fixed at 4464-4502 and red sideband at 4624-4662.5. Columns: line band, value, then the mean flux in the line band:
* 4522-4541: 0.5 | 1.53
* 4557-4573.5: -0.3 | 1.6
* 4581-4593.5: -0.6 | 1.65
